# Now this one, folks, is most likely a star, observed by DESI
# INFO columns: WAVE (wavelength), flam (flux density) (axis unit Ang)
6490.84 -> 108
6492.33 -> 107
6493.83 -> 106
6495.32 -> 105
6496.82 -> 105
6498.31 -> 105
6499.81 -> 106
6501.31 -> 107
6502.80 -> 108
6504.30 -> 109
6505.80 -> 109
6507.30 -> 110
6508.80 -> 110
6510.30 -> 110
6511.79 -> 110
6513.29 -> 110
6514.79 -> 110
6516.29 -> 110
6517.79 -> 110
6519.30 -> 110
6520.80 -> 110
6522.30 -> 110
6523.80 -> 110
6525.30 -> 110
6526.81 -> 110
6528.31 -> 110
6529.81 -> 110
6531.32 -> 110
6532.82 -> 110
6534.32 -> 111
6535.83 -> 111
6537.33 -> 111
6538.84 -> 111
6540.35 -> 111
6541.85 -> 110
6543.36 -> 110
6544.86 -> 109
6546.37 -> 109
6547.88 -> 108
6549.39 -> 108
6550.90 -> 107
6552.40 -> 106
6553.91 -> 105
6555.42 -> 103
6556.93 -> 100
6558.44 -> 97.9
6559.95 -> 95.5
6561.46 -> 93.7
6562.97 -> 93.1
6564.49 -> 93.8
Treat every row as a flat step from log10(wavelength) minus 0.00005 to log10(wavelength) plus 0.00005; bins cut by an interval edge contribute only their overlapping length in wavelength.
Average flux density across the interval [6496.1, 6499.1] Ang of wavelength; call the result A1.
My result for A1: 105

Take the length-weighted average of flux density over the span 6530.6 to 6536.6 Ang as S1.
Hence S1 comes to 111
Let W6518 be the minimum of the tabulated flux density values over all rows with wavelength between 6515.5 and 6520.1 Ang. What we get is 110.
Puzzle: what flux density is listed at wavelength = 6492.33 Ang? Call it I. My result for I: 107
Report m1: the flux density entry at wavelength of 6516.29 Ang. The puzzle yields 110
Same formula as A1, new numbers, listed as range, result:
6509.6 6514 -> 110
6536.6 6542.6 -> 111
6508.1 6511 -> 110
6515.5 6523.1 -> 110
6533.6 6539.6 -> 111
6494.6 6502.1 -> 106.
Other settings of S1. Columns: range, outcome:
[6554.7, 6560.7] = 99.1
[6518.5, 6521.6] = 110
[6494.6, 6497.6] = 105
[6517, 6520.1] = 110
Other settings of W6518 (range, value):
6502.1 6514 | 108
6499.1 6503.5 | 106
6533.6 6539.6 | 111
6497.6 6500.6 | 105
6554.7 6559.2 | 97.9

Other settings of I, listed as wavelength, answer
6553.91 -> 105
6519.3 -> 110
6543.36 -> 110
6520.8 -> 110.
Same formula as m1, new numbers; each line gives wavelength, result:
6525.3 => 110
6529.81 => 110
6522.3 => 110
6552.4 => 106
